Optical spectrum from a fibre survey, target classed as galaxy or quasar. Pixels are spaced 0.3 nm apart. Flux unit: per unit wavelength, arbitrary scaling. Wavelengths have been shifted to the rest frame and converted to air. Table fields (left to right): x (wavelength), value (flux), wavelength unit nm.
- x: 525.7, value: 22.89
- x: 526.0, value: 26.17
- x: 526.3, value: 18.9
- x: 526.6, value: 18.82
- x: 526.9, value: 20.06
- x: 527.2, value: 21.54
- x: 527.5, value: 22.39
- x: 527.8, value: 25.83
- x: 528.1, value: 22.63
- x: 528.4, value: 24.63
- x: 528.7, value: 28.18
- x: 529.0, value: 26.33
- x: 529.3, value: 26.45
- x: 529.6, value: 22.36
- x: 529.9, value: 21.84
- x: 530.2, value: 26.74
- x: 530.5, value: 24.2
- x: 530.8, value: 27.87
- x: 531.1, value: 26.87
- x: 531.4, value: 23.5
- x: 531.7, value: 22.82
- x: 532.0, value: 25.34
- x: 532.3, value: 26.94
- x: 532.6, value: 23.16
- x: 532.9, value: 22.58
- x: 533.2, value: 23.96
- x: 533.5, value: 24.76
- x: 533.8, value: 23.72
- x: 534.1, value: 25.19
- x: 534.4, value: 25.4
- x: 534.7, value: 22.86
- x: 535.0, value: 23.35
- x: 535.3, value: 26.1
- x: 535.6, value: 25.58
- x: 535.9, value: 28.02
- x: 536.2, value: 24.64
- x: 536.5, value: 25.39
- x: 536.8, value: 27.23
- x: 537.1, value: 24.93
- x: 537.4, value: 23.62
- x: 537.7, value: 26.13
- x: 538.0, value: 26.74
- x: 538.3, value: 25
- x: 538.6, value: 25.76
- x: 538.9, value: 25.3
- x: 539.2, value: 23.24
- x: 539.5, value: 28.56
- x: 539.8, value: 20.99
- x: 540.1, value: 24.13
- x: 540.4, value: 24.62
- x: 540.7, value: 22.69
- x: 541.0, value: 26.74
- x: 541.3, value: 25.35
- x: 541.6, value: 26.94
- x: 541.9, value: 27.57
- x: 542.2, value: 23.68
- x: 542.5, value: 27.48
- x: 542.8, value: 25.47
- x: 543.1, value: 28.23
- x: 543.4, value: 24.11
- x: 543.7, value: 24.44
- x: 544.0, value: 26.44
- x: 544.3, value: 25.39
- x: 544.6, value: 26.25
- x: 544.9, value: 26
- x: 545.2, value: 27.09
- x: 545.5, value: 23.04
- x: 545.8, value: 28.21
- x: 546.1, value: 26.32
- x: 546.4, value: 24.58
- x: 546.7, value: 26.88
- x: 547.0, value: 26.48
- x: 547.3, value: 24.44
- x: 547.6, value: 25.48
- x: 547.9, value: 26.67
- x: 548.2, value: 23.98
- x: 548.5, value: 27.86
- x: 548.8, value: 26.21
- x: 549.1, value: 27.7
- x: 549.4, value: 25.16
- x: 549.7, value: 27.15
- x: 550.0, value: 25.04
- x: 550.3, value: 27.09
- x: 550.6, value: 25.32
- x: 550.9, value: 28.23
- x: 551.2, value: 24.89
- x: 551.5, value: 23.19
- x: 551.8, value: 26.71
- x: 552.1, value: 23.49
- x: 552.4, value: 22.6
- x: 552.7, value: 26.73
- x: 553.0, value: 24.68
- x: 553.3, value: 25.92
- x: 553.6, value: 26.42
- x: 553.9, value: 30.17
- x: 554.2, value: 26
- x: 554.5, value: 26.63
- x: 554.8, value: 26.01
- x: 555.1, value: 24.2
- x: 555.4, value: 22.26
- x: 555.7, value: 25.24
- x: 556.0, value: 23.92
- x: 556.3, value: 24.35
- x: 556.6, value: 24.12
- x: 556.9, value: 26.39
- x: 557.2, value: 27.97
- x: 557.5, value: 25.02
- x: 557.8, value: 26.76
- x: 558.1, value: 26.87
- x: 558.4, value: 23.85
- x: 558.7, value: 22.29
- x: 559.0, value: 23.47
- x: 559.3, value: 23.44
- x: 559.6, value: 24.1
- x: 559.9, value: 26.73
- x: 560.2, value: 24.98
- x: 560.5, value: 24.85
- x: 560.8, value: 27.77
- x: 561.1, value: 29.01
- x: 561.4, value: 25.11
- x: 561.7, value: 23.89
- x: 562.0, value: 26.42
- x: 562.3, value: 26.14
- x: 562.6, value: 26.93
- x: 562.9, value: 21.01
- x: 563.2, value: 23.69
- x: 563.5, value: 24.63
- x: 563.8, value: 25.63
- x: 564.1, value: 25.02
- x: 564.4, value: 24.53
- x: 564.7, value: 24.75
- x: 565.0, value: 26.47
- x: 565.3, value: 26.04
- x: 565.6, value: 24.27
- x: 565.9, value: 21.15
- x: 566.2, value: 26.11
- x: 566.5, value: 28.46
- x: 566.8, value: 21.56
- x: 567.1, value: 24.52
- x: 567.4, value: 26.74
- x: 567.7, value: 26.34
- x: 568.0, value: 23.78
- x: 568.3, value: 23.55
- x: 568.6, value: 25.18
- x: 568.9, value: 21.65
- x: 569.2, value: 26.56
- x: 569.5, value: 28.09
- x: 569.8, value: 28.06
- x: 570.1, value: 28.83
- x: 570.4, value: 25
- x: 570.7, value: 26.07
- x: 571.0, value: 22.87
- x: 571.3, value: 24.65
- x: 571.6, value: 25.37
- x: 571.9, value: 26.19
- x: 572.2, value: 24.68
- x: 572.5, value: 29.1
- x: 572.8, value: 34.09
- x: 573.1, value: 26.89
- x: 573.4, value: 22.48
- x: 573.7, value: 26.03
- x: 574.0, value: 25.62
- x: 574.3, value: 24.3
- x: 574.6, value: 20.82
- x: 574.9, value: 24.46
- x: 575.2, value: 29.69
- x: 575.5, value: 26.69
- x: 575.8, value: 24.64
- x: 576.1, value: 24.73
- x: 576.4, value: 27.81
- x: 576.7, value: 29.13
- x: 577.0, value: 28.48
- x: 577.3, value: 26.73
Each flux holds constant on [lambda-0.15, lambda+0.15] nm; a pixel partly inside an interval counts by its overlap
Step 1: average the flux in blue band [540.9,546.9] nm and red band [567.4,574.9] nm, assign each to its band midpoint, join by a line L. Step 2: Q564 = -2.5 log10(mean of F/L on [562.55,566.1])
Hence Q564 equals 0.056 mag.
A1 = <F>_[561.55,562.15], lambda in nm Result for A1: 25.2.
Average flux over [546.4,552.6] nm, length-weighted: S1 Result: 25.7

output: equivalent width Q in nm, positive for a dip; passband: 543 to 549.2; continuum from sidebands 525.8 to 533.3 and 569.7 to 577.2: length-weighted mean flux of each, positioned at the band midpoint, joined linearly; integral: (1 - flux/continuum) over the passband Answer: -0.28 nm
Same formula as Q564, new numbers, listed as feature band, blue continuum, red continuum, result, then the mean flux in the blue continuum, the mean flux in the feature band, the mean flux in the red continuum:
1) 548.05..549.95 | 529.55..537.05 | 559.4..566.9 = -0.05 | 24.9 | 26.3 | 25.2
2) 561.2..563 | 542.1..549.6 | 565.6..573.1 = 0.03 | 25.9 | 25.1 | 25.8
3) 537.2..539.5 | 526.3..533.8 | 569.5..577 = -0.04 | 24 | 25.3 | 26.3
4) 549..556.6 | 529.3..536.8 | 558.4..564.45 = -0.03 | 24.8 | 25.5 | 25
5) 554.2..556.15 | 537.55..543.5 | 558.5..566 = 0.01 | 25.4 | 24.8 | 24.9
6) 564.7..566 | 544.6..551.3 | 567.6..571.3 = 0.04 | 26.1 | 24.6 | 25.5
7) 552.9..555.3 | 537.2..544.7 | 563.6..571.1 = -0.04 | 25.4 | 26.2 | 25.3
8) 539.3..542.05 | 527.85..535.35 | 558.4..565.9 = -0.02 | 24.7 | 25.3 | 24.9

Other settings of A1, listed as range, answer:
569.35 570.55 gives 27.5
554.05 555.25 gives 25.7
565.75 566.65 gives 25.2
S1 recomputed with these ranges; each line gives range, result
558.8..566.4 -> 25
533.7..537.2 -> 25.2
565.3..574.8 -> 25.5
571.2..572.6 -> 25.9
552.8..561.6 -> 25.5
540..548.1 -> 25.7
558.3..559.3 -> 23.2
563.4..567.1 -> 24.9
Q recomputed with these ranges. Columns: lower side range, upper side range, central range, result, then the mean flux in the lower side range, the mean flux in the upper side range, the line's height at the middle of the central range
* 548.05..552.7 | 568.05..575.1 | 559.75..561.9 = -0.03 nm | 25.7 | 25.7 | 25.7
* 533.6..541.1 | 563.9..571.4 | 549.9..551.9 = -0.05 nm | 25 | 25.2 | 25.1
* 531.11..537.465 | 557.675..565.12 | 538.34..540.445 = 0.01 nm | 24.8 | 25.1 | 24.8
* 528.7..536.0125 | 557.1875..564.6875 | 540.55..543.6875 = -0.10 nm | 24.9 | 25.1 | 25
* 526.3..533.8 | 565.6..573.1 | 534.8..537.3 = -0.13 nm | 24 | 25.8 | 24.3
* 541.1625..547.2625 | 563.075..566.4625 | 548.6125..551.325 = -0.07 nm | 26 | 24.9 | 25.7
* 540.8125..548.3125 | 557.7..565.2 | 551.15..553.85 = 0.04 nm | 25.9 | 25.1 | 25.5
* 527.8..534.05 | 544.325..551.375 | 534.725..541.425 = 0.05 nm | 24.8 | 26.1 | 25.3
